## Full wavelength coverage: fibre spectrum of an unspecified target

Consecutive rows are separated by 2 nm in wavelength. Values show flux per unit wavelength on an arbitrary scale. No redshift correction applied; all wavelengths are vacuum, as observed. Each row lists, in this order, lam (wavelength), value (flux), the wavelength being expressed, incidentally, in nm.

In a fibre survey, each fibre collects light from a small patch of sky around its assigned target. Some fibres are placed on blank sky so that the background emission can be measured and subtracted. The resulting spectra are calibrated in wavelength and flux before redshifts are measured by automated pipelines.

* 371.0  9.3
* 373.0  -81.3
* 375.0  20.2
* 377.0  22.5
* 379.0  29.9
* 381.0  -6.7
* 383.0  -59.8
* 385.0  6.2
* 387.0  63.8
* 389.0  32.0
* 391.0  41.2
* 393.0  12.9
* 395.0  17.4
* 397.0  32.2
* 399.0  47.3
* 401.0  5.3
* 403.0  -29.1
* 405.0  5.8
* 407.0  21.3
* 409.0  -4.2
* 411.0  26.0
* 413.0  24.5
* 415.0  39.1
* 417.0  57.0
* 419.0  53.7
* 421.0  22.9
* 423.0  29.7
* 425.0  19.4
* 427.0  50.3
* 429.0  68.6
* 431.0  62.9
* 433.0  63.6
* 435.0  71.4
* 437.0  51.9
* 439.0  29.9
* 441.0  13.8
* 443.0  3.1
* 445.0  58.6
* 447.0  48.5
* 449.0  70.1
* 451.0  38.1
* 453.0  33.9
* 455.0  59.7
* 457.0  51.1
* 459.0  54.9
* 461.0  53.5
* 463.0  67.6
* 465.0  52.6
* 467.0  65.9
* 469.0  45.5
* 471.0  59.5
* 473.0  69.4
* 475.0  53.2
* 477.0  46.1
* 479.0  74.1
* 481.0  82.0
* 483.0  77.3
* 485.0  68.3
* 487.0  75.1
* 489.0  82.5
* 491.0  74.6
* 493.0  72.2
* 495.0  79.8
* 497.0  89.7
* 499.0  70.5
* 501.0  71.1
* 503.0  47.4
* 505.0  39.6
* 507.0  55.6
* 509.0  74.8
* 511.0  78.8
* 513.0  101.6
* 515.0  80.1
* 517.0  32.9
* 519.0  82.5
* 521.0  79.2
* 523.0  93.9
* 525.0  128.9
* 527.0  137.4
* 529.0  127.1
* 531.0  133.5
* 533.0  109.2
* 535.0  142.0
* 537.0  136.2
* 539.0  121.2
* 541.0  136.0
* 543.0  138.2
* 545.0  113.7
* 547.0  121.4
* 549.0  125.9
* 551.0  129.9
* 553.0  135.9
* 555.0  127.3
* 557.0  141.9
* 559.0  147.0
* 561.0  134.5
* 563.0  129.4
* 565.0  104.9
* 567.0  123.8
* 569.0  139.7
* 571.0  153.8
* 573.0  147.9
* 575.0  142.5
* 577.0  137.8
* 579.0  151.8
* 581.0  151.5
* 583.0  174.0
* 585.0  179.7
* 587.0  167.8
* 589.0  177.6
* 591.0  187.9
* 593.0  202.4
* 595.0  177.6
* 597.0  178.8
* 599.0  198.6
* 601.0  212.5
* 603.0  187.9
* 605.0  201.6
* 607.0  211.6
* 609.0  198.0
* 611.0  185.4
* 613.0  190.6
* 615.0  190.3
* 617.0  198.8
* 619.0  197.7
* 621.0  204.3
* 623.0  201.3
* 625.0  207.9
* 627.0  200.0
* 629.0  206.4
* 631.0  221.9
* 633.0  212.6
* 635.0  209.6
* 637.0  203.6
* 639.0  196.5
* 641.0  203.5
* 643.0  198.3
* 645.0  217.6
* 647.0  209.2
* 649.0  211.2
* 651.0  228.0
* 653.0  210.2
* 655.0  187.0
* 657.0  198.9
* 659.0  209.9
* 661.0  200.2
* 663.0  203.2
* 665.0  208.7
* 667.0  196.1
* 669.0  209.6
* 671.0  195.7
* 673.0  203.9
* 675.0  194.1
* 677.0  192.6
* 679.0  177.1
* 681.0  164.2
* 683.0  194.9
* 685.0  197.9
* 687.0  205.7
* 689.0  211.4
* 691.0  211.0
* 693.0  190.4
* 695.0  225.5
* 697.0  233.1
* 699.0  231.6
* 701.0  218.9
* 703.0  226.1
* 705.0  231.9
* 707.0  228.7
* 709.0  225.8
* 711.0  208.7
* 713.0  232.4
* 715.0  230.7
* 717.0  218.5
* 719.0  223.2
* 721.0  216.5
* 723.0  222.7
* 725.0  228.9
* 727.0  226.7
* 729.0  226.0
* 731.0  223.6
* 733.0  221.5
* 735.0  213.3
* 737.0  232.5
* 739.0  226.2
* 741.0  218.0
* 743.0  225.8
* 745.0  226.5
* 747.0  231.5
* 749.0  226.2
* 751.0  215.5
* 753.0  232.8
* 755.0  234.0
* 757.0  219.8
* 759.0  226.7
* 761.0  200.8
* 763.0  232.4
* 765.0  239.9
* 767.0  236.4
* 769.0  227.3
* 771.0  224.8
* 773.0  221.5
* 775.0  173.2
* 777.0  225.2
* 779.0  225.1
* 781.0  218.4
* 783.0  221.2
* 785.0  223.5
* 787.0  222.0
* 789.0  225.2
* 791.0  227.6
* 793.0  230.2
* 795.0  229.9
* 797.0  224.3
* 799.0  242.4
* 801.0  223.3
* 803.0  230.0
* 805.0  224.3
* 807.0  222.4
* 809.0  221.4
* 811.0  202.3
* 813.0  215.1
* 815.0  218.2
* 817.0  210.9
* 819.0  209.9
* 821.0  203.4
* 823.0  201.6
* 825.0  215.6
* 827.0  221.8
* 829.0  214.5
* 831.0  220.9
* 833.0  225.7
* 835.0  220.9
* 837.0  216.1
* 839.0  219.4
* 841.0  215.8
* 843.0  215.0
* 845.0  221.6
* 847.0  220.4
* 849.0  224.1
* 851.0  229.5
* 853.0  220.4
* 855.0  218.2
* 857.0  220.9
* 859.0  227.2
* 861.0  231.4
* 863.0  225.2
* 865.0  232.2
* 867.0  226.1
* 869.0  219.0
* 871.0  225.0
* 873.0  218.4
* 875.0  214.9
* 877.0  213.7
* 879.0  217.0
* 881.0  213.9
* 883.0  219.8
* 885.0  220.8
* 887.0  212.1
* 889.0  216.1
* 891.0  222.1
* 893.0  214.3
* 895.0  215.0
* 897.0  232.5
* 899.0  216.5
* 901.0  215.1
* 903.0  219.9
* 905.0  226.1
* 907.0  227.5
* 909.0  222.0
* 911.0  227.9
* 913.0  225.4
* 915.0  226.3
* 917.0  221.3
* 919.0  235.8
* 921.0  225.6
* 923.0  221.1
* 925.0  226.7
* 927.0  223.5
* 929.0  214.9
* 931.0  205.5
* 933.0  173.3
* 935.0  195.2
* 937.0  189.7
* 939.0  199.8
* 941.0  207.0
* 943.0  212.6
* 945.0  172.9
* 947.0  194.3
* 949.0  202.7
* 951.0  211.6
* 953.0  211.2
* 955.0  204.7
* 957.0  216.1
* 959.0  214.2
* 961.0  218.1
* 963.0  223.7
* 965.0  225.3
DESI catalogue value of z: 0.31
